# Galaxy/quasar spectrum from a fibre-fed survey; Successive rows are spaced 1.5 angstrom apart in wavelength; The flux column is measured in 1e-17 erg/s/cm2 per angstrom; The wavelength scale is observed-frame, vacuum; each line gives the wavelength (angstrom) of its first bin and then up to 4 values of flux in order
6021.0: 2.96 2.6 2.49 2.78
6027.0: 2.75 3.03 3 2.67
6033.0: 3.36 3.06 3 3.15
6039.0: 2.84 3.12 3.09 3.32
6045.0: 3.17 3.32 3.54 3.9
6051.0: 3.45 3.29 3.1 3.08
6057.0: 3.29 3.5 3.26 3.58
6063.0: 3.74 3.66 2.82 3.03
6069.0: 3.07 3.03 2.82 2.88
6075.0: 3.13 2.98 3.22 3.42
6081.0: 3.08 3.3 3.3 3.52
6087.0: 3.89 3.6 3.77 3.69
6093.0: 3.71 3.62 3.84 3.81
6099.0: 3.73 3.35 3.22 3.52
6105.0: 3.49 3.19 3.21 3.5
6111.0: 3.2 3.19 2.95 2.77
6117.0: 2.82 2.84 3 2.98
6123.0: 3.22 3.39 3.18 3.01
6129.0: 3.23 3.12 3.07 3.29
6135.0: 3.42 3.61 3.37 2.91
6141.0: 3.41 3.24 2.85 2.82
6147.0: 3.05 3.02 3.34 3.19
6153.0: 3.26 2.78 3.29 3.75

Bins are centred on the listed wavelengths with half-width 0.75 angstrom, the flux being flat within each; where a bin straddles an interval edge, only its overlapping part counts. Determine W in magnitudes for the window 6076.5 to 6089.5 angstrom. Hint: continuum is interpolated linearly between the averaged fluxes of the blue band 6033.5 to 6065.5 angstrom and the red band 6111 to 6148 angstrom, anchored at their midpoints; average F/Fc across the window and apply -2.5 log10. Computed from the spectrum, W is -0.057 mag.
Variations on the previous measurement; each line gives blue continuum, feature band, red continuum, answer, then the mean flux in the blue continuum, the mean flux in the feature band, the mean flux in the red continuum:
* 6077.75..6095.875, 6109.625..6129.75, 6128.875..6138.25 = 0.10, 3.53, 3.07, 3.3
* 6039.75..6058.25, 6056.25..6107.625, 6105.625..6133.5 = -0.06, 3.31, 3.38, 3.11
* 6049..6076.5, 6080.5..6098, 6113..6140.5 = -0.13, 3.24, 3.6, 3.12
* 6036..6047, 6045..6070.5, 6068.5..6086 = -0.07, 3.13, 3.34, 3.14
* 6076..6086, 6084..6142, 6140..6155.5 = -0.05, 3.26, 3.33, 3.1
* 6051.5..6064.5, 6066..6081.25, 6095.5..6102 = 0.14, 3.37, 3.05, 3.62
